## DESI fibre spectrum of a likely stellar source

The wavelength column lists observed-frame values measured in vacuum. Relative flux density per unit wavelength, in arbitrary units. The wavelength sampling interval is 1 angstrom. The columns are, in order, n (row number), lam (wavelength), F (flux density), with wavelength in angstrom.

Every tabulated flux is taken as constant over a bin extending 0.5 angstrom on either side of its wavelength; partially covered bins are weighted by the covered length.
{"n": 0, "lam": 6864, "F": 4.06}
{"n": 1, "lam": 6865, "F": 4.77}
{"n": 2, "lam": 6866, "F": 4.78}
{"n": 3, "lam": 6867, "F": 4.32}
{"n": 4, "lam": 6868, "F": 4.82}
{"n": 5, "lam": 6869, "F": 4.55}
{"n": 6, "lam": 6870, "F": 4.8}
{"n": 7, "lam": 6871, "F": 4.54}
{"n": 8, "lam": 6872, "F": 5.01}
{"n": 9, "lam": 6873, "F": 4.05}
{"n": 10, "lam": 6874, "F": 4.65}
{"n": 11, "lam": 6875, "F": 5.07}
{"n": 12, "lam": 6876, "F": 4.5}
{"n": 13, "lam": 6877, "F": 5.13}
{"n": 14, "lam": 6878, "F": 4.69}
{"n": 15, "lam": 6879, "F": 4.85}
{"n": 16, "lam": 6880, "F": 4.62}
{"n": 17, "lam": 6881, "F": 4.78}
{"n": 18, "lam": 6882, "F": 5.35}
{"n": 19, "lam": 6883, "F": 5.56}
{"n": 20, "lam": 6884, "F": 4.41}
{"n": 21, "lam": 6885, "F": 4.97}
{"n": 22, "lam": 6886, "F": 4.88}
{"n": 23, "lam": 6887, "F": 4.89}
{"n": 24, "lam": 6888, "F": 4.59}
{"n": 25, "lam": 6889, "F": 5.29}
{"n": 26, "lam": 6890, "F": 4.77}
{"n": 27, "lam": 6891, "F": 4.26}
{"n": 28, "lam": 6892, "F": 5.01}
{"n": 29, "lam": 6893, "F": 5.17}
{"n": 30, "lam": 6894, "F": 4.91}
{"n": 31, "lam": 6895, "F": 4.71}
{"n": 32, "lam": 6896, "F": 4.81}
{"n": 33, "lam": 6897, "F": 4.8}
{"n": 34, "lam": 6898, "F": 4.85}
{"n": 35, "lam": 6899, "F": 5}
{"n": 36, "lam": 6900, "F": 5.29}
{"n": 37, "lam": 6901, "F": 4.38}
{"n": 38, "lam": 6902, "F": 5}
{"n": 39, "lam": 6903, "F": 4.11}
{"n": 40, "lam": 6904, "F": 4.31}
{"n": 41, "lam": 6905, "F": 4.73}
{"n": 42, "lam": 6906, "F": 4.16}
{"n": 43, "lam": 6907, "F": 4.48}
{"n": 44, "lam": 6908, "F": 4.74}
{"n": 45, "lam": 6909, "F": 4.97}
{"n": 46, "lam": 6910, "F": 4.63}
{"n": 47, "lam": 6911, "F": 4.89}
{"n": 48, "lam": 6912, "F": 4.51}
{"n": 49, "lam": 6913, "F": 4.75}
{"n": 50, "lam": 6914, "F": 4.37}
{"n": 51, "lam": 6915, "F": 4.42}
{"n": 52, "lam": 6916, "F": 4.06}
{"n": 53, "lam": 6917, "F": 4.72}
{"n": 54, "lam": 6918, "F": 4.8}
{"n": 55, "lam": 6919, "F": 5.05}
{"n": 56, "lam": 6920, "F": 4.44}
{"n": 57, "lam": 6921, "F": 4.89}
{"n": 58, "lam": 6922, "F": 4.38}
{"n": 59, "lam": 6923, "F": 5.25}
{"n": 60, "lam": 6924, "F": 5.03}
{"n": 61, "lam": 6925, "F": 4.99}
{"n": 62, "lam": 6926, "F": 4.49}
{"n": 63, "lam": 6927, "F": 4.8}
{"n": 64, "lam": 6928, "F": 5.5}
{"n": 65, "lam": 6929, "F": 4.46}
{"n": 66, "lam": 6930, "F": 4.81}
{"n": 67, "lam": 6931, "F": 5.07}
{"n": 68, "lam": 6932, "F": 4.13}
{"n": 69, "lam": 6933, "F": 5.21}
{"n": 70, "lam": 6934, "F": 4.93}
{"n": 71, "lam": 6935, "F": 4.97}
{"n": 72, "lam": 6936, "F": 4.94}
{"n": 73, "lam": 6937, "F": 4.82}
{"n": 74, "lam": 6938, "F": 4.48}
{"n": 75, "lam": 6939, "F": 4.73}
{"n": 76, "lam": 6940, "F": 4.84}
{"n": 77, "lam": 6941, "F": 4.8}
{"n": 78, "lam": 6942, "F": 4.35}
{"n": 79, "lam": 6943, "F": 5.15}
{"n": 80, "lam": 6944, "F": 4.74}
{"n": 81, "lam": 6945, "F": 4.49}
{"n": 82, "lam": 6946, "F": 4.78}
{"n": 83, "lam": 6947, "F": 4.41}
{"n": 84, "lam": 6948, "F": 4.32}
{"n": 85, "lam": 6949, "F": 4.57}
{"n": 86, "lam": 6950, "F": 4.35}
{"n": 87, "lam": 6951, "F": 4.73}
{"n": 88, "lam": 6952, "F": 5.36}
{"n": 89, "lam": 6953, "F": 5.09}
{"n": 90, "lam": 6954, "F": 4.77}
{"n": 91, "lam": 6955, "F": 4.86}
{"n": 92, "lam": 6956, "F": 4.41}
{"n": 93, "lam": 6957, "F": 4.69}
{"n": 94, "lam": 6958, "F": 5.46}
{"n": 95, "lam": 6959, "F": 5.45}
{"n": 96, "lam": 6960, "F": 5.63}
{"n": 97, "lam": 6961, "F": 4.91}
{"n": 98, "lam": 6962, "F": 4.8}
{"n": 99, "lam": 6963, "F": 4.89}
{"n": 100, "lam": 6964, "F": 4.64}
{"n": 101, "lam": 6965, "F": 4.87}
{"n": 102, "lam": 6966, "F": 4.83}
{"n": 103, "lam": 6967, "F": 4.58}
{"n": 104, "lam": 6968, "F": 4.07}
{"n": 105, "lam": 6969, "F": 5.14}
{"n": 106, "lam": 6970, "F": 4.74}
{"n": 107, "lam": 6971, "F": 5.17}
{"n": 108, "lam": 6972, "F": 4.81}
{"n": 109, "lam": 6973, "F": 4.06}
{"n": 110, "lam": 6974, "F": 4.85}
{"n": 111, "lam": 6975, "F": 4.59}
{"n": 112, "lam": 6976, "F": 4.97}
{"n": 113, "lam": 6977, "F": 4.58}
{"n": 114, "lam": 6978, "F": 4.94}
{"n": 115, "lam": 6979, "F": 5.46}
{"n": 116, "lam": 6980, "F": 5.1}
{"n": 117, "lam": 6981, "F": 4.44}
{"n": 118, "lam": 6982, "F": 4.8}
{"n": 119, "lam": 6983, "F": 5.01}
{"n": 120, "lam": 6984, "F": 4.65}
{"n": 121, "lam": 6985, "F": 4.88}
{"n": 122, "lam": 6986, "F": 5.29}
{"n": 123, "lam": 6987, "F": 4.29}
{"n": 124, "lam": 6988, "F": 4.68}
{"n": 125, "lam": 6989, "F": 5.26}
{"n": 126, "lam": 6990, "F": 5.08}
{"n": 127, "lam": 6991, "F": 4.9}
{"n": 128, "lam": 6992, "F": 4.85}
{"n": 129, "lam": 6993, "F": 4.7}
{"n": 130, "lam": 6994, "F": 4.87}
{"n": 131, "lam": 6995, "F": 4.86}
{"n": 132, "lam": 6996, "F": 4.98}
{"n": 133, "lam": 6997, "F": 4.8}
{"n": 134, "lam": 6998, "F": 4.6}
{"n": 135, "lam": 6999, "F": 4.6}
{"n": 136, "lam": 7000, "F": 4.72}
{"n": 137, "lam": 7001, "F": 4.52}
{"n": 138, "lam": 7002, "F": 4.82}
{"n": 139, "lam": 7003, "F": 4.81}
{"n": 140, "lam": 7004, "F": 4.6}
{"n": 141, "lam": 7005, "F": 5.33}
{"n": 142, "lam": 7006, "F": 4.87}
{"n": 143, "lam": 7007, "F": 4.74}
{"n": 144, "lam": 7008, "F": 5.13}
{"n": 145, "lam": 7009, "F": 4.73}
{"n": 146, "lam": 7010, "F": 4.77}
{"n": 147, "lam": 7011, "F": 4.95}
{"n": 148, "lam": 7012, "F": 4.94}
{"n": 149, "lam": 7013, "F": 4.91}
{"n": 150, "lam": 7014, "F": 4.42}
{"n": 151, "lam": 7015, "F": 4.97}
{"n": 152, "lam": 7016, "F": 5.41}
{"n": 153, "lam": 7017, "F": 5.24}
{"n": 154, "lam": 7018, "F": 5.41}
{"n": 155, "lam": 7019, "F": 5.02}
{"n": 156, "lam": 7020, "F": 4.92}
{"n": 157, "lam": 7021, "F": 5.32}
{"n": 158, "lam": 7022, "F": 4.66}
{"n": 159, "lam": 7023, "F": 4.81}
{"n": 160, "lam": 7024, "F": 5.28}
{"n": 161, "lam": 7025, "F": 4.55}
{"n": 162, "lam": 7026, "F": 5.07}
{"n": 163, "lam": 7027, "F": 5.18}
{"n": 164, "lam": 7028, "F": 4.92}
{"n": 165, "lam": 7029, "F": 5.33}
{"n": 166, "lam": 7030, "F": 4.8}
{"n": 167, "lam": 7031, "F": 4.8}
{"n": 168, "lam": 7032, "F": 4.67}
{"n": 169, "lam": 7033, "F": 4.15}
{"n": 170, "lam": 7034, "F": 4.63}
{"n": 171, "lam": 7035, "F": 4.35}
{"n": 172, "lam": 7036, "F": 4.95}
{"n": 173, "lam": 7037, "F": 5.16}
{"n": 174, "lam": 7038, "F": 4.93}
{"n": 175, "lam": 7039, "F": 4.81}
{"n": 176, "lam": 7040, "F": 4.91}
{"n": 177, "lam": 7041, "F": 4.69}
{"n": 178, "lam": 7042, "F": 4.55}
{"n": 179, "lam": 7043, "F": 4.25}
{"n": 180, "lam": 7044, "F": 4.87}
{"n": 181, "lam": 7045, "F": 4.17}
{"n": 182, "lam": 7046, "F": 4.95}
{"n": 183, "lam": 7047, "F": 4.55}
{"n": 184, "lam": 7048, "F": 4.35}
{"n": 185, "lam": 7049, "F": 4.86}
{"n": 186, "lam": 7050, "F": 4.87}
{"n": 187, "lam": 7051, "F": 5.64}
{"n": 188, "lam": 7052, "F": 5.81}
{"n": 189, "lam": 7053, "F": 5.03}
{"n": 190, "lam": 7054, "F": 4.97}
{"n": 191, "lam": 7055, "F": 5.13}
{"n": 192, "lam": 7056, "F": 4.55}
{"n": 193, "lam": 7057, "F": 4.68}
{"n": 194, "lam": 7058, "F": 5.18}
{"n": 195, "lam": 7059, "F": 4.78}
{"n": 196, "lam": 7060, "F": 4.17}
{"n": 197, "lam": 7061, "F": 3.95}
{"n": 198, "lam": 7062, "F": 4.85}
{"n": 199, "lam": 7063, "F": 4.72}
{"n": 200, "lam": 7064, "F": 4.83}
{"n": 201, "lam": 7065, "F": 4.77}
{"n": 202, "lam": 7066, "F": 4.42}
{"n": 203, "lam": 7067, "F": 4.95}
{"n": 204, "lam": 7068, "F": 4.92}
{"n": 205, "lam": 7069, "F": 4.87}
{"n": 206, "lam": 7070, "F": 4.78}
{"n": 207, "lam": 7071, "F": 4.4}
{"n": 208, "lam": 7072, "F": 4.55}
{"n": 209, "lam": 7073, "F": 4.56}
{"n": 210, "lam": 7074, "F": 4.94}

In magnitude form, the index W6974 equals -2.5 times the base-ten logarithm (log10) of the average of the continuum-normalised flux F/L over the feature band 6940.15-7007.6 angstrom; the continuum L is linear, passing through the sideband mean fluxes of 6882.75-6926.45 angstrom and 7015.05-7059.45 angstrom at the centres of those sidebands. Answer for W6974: 0.00 mag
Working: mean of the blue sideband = 4.74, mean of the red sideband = 4.89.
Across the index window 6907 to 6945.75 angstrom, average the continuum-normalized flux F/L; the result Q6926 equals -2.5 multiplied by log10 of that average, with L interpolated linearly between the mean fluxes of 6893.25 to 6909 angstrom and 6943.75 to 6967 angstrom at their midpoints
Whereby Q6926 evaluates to 0.00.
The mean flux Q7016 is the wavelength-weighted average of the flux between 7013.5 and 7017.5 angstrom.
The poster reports 5.01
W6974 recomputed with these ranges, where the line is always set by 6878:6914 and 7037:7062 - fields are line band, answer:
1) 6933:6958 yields 0.005 mag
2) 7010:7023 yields -0.047 mag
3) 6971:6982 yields -0.004 mag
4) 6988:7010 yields -0.013 mag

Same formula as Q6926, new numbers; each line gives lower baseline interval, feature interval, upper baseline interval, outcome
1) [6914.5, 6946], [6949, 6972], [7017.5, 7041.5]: -0.02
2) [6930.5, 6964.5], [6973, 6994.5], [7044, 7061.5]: -0.01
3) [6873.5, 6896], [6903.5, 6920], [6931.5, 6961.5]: 0.06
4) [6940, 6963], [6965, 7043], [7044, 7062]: -0.01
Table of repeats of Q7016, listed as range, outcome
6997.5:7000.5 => 4.64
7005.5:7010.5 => 4.85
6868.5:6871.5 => 4.63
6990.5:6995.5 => 4.84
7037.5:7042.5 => 4.78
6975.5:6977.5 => 4.78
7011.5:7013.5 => 4.93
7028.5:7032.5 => 4.9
